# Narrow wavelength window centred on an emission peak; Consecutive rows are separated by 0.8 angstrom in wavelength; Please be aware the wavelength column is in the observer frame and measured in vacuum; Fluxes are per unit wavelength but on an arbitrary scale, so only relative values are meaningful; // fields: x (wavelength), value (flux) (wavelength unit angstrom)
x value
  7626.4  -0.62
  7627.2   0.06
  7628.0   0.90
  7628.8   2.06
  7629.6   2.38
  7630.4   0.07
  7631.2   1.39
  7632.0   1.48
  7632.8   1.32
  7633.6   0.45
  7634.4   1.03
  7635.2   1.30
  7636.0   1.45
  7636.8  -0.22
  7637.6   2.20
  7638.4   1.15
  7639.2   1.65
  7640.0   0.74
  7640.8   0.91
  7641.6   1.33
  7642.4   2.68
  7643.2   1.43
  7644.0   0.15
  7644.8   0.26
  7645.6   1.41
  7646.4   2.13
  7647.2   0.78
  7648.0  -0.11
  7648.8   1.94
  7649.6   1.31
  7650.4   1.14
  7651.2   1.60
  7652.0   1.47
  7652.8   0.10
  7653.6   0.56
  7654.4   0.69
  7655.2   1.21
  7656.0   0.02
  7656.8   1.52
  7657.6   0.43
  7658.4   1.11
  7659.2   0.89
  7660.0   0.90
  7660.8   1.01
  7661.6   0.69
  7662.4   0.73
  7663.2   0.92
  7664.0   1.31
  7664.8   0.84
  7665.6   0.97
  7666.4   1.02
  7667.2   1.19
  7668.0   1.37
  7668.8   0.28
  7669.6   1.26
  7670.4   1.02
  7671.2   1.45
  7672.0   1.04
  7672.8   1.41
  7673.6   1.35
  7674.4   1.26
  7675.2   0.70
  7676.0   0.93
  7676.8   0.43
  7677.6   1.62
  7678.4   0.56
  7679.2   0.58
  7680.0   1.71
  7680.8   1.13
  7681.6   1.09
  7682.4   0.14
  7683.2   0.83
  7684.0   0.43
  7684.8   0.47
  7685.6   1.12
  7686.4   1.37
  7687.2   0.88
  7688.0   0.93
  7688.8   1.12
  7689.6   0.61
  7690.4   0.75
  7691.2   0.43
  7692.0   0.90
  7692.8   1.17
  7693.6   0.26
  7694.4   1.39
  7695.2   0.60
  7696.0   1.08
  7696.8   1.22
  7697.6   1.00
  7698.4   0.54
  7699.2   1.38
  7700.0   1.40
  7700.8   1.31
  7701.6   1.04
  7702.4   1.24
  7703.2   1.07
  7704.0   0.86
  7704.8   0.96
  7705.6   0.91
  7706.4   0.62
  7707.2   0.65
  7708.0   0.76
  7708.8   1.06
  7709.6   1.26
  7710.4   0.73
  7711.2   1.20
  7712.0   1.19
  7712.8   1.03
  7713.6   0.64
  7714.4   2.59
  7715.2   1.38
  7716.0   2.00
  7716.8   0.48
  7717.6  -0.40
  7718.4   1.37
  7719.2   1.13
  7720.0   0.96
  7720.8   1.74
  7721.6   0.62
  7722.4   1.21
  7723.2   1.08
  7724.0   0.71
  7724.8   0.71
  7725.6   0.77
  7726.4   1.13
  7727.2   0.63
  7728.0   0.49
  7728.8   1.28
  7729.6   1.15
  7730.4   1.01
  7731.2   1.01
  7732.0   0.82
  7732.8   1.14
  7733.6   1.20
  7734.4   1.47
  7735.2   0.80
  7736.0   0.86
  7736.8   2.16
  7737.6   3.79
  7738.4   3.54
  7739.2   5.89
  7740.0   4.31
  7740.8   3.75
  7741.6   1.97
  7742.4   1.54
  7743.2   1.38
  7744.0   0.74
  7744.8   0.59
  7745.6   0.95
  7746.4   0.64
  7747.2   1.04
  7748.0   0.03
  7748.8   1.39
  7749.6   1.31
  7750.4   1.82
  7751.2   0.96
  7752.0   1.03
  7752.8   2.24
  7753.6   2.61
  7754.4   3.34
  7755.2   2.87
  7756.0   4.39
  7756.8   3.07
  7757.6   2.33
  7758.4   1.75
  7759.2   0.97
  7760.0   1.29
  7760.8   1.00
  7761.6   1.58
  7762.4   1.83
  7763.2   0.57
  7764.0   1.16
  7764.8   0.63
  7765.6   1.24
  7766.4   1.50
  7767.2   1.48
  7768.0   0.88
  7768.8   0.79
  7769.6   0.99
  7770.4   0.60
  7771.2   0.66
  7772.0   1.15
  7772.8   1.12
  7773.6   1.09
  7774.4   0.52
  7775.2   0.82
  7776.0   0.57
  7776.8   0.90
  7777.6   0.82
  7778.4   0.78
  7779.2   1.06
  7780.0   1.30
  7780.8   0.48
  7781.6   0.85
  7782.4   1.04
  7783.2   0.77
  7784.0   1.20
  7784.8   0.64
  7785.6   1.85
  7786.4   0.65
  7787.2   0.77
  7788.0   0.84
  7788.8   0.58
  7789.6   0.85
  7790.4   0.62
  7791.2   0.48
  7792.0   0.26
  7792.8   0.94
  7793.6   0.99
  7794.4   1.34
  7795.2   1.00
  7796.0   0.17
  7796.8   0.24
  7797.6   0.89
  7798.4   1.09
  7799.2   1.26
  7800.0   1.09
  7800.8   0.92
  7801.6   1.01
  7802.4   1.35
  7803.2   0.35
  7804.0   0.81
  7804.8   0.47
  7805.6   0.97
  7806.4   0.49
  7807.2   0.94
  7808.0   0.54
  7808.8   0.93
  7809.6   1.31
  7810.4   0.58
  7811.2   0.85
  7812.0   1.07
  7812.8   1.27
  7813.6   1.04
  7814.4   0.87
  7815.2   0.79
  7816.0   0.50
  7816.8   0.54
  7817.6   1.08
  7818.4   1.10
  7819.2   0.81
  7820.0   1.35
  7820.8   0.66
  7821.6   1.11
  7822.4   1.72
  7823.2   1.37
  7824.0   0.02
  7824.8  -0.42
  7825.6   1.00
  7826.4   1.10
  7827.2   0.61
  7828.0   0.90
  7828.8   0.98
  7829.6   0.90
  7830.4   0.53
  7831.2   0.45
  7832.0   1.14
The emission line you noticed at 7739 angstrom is [S II]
